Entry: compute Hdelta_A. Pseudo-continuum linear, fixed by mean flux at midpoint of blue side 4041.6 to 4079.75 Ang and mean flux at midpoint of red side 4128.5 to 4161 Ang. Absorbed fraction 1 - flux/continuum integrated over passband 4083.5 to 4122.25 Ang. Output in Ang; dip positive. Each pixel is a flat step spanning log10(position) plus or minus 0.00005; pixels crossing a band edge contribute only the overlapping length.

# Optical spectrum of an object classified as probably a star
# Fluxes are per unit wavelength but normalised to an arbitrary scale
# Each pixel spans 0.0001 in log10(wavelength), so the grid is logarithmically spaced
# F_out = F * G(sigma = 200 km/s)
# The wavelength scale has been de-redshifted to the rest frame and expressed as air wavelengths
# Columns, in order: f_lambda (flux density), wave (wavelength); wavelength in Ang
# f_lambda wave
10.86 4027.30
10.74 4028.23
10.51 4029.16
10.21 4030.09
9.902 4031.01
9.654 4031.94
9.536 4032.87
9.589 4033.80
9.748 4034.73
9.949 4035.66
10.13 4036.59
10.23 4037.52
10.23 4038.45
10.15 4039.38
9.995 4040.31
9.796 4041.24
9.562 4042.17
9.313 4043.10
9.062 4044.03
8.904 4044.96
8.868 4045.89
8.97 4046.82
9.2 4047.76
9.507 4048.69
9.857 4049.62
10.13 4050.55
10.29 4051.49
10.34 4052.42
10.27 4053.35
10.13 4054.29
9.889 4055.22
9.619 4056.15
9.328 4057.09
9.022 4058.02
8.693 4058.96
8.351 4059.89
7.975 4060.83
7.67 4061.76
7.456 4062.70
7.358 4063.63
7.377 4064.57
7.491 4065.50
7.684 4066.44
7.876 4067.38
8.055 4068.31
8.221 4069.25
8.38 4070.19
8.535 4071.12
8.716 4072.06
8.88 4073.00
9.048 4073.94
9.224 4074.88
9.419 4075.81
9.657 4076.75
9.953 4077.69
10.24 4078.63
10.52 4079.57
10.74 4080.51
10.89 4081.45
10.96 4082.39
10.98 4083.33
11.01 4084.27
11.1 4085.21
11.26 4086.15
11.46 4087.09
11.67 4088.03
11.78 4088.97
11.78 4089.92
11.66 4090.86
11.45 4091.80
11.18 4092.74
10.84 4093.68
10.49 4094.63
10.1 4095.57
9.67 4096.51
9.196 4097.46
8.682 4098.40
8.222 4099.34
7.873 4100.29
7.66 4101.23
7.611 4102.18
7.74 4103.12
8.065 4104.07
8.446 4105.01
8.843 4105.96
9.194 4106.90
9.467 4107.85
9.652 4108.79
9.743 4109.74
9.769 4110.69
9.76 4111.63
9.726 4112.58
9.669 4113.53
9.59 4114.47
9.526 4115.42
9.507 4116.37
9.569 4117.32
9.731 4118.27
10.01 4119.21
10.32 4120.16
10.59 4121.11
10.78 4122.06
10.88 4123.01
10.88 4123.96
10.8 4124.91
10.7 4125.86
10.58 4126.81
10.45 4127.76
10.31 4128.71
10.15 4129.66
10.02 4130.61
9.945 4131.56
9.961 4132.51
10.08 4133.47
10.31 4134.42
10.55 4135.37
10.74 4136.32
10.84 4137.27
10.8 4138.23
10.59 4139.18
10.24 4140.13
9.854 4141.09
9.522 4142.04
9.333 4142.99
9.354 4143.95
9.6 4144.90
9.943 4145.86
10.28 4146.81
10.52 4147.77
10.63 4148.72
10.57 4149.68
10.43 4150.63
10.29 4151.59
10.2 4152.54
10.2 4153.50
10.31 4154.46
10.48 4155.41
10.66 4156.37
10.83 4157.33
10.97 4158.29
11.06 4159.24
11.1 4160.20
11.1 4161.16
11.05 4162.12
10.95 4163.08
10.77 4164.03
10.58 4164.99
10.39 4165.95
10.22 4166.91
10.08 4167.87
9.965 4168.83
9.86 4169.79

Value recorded -0.9 Ang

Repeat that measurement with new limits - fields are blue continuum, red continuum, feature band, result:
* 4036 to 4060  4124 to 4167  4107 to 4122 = 0.6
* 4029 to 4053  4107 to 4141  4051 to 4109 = 2.9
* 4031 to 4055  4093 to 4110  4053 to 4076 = 2.2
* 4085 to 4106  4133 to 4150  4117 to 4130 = -0.5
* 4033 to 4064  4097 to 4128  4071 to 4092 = -2.3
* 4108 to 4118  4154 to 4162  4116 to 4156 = -0.1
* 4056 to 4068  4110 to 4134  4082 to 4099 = -3.3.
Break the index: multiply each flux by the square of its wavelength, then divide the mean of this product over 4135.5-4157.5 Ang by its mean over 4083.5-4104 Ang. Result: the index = 1.04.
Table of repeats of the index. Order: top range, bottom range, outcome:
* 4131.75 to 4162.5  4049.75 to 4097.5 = 1.11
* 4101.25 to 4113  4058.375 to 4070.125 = 1.16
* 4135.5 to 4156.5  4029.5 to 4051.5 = 1.11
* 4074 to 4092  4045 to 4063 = 1.18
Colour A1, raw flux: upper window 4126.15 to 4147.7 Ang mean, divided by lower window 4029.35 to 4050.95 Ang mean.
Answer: 1.05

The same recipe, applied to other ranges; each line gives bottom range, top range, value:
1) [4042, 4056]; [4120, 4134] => 1.08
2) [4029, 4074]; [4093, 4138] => 1.06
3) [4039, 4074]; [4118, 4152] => 1.15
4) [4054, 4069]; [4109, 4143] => 1.22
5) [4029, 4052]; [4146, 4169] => 1.09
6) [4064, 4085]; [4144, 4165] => 1.14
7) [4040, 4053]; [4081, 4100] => 1.12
